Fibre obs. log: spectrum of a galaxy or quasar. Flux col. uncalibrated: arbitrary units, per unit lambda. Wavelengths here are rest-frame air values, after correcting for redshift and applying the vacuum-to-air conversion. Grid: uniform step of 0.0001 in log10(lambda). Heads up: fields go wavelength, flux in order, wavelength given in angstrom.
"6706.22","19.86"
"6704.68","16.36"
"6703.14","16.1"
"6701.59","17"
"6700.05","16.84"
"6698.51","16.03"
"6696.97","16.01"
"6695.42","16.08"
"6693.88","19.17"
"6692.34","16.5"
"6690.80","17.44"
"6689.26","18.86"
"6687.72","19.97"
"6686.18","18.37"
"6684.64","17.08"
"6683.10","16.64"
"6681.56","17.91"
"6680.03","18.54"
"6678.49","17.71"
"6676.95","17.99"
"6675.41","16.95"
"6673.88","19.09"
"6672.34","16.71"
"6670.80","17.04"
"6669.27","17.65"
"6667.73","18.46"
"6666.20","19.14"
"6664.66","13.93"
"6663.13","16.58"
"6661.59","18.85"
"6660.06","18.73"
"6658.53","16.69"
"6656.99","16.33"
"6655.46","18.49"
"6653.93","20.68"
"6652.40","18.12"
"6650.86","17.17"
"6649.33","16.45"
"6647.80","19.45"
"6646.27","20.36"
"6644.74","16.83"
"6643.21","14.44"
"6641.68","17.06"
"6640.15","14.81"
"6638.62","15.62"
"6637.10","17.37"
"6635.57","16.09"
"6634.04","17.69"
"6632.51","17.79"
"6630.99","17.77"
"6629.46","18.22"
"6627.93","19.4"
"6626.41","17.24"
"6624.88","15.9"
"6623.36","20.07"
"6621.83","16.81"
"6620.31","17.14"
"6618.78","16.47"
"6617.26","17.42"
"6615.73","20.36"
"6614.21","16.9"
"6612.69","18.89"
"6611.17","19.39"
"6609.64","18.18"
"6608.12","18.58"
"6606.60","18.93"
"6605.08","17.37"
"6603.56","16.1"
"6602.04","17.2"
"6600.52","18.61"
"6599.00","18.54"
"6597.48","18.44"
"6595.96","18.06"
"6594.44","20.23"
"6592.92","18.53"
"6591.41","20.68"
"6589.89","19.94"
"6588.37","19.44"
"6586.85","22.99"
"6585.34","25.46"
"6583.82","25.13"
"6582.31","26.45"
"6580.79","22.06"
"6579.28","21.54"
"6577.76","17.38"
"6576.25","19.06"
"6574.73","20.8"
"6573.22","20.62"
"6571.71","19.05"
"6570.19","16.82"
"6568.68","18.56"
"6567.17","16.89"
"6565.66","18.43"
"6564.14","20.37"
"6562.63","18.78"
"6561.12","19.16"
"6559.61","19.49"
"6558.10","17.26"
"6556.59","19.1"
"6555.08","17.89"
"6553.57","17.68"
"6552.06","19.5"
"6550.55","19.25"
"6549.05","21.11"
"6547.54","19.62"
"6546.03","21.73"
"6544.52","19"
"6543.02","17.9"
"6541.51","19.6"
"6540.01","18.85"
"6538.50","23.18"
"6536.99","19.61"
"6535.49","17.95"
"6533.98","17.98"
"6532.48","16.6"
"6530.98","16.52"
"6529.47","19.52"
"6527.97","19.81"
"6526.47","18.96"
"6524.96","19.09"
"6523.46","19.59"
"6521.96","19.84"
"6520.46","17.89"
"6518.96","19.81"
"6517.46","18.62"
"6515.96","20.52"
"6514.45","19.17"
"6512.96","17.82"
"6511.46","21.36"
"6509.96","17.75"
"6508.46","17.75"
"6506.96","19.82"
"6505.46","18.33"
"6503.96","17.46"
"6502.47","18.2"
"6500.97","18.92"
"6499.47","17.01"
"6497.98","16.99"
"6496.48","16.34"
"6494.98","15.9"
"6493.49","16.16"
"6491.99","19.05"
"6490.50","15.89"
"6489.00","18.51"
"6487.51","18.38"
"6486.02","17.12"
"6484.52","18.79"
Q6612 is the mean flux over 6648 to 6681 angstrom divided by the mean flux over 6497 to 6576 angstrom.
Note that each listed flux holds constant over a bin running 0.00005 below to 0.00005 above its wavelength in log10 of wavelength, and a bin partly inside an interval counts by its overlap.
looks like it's 0.94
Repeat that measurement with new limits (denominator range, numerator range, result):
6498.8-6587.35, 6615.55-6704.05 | 0.90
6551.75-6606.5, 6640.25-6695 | 0.91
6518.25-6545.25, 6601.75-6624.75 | 0.95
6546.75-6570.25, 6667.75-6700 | 0.94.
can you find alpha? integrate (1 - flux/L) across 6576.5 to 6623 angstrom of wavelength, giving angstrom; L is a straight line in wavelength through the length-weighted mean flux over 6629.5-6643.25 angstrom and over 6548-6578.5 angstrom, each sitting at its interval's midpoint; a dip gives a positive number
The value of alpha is -4.2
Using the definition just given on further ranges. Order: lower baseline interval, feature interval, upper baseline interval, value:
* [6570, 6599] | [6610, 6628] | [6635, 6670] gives 1.0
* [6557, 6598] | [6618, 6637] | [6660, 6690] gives 1.4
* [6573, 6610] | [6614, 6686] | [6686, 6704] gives 3.6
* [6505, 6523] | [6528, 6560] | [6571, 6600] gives 1.2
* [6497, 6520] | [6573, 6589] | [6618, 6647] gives -3.8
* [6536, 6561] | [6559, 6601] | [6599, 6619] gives -3.0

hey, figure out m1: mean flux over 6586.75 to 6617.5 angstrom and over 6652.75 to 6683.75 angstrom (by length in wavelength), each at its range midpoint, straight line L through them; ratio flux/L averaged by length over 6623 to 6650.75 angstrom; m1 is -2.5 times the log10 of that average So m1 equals 0.05 mag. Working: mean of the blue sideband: 18.7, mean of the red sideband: 17.7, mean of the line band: 17.3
